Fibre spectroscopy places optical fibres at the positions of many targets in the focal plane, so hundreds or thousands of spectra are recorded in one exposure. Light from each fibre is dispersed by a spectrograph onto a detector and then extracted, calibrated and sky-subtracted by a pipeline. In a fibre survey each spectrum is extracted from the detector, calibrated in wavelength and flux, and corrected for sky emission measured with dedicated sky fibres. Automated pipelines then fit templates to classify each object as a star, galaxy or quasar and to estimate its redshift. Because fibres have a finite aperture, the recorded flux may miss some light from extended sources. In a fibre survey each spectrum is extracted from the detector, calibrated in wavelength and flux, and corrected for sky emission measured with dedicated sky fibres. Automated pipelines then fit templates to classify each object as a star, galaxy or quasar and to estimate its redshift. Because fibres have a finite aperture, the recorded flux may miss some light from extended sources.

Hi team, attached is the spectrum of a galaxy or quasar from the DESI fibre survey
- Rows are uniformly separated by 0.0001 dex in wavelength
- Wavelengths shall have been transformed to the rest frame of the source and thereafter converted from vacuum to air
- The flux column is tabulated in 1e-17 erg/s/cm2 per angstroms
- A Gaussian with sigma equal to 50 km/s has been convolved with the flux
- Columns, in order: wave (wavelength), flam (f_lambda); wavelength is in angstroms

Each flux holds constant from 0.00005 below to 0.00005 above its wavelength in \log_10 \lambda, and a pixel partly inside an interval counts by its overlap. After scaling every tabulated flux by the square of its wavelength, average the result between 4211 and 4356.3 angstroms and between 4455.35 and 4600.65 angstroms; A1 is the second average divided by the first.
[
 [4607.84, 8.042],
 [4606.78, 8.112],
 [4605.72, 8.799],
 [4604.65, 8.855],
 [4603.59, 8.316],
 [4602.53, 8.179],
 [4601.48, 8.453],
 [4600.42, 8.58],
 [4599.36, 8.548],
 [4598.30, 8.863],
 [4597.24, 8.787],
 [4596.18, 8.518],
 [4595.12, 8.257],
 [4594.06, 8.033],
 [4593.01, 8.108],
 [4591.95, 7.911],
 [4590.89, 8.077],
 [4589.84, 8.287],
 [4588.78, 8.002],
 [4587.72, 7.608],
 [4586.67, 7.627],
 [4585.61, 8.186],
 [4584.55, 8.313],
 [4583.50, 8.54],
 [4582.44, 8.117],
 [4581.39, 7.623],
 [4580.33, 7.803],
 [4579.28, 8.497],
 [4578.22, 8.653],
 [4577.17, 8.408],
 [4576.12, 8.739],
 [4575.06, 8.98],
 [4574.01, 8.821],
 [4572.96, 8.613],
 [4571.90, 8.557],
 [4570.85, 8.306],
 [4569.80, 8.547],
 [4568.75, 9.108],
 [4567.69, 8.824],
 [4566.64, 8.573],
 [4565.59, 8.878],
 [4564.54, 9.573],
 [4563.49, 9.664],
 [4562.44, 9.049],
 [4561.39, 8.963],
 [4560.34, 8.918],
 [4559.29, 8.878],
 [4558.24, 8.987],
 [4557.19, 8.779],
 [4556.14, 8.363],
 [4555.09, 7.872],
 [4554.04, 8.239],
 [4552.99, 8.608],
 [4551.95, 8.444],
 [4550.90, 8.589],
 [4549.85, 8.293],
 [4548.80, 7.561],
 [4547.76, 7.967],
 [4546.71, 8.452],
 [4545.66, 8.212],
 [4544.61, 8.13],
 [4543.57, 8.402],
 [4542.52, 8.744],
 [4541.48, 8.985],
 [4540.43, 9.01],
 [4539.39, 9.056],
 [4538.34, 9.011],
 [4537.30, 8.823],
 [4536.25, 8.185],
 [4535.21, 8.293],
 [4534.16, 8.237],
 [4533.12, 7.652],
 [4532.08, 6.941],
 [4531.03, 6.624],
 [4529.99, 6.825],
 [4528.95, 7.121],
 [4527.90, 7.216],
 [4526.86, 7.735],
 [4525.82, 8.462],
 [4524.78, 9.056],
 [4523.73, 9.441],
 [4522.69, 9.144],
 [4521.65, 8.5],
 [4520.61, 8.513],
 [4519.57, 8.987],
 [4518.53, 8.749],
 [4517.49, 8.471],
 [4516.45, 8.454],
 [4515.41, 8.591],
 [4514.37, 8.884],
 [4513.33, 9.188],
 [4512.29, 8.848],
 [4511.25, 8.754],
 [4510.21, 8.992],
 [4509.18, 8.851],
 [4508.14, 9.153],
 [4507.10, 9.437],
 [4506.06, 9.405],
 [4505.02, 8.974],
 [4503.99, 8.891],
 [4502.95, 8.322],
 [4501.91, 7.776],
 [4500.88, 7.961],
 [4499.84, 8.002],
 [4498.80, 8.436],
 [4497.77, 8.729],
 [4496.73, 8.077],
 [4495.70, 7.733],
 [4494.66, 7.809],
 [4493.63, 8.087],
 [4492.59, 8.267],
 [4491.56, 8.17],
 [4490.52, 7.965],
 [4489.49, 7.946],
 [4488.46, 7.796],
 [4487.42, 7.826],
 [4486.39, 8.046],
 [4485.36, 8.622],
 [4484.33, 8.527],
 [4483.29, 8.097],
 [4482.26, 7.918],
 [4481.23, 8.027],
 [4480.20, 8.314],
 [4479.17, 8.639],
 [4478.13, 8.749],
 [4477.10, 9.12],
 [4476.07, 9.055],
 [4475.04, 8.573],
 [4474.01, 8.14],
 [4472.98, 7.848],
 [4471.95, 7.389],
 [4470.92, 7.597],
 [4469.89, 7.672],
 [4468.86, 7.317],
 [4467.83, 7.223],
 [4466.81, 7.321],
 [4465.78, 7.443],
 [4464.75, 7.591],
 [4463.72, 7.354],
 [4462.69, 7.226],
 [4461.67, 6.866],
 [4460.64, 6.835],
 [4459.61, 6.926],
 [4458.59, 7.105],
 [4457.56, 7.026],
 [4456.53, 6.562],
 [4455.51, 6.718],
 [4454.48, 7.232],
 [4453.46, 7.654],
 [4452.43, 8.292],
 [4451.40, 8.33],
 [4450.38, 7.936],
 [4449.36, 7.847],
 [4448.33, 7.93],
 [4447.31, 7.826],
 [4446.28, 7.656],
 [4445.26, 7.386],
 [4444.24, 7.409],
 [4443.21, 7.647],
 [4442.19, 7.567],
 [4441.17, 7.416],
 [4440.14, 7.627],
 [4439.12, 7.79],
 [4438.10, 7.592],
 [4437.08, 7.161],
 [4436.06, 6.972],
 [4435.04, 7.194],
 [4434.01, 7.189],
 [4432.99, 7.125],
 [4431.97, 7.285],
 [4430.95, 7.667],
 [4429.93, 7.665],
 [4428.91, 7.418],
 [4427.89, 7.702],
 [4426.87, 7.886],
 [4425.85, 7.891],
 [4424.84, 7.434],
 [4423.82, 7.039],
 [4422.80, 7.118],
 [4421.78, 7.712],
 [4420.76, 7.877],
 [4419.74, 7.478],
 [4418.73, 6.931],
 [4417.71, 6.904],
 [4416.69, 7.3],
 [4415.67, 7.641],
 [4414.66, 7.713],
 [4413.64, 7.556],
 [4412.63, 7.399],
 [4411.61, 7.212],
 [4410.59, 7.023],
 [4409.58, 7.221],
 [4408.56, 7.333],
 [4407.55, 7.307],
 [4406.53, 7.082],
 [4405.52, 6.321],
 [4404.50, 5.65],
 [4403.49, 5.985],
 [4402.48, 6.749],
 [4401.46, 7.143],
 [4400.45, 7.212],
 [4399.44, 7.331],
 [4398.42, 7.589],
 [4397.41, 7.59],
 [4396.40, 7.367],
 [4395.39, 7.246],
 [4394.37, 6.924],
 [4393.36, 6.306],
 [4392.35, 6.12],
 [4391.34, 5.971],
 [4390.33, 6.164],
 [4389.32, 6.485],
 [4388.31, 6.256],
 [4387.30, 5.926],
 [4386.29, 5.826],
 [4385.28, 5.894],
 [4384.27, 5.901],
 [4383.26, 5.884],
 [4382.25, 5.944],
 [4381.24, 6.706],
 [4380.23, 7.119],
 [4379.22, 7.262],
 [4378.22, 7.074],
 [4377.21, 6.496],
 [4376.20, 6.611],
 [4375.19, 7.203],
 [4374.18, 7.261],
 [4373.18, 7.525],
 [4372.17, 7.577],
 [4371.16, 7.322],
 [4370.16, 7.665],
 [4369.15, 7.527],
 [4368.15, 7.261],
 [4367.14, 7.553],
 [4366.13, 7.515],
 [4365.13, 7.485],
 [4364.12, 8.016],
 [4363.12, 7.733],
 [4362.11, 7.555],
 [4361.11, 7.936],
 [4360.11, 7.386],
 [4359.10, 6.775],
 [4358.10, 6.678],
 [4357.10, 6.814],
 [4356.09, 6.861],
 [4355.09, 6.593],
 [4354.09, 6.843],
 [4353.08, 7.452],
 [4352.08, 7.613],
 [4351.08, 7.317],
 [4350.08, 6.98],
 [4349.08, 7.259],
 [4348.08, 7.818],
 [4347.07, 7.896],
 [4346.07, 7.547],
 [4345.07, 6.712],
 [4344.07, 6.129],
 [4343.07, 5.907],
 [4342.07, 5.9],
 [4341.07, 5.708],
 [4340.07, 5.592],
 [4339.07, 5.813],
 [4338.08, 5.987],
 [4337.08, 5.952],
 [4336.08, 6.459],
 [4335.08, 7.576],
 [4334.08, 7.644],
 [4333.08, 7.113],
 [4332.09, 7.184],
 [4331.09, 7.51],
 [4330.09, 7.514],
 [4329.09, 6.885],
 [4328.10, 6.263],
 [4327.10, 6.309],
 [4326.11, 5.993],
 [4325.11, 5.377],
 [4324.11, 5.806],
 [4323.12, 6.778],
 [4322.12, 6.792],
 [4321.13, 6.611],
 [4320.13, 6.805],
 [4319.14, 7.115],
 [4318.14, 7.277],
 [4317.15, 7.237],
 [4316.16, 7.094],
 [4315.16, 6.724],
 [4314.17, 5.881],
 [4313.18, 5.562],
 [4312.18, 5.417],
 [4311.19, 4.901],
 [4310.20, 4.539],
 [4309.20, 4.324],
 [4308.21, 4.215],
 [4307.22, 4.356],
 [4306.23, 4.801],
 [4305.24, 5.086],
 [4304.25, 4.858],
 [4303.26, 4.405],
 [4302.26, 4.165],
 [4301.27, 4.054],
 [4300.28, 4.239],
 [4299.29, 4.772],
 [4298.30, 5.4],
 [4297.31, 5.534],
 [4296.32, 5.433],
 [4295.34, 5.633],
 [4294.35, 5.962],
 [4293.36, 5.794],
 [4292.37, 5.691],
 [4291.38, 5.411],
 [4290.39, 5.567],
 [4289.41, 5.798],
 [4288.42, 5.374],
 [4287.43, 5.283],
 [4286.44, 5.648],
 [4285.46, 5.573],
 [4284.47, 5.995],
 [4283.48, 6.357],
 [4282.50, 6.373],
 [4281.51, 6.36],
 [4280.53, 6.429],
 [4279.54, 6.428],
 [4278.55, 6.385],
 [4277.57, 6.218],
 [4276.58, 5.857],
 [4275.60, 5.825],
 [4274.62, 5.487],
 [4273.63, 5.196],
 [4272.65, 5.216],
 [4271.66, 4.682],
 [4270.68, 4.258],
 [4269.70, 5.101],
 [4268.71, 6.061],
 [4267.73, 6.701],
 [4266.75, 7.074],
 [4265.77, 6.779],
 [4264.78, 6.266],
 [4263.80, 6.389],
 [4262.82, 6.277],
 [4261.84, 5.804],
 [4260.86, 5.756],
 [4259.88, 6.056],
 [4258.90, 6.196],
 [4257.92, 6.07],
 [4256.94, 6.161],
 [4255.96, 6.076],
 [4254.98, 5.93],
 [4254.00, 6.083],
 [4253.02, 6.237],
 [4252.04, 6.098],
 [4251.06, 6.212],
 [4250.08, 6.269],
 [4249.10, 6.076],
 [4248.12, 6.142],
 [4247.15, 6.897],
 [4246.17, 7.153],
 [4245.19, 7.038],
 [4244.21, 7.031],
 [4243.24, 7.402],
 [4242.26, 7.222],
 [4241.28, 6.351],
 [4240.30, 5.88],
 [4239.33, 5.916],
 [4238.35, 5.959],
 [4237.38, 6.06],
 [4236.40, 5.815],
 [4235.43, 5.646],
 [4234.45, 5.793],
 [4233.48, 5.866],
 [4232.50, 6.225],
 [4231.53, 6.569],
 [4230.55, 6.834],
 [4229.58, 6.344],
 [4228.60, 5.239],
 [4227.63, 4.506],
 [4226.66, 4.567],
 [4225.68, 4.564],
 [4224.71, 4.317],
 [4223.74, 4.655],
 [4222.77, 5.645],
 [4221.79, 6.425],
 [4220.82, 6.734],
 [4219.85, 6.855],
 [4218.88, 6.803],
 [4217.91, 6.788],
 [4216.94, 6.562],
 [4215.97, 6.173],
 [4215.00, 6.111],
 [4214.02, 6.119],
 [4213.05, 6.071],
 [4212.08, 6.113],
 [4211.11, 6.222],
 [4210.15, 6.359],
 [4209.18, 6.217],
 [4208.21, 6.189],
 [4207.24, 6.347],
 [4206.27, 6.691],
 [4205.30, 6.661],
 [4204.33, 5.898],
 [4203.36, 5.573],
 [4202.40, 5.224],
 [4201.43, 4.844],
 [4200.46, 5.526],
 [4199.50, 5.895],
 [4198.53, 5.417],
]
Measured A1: 1.52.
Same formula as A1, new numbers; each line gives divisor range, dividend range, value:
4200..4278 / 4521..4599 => 1.61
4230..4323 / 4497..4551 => 1.60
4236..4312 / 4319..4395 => 1.23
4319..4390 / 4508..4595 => 1.35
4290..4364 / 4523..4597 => 1.49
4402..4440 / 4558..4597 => 1.25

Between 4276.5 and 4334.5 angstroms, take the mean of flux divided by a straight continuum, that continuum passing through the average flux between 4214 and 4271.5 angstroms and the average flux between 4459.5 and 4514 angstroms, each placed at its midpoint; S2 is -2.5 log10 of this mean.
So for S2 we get 0.13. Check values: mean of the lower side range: 6.1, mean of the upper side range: 8.16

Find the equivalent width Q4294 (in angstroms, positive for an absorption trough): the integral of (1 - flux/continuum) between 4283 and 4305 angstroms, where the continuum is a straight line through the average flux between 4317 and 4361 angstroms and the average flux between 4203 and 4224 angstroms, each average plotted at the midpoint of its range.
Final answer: 4.26 angstroms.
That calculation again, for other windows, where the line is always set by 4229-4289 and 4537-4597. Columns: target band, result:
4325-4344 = 0.6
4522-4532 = 0.3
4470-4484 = -0.8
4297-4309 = 3.4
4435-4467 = 0.7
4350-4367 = -1.0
